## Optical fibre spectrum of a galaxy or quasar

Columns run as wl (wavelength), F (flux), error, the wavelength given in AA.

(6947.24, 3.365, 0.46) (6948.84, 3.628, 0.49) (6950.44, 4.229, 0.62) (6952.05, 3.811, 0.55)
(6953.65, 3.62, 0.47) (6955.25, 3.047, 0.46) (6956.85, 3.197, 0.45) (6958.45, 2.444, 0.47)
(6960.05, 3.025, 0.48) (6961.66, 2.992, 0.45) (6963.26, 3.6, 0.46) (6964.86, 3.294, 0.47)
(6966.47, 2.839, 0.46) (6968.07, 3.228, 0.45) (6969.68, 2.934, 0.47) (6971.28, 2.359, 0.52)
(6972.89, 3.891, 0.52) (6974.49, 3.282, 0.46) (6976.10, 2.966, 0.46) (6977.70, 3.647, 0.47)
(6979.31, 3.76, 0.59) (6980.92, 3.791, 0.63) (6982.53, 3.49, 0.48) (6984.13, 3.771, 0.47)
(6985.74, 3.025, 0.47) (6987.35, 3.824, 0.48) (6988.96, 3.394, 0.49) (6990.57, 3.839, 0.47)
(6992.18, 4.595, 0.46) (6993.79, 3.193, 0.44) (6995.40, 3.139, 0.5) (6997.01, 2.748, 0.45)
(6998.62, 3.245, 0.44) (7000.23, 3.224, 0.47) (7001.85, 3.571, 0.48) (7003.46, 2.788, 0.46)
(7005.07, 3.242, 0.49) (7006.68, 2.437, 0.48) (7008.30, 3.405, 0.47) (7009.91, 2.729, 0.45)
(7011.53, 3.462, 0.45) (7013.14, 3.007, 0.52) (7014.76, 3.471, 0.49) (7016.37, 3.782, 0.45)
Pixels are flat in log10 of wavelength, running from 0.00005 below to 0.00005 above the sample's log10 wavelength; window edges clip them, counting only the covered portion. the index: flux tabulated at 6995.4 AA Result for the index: 3.139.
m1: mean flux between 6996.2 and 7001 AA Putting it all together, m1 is 3.07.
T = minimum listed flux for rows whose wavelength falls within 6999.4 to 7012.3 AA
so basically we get 2.437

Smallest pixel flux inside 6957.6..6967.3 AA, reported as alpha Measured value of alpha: 2.444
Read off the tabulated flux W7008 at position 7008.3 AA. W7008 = 3.405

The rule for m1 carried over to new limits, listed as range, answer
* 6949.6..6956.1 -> 3.67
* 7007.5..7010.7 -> 3.07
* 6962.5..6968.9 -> 3.23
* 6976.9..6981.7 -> 3.73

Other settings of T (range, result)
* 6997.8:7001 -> 3.224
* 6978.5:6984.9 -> 3.49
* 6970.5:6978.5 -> 2.359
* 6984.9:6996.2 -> 3.025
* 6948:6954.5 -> 3.62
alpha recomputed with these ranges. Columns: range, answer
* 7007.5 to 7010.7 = 2.729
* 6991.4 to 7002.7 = 2.748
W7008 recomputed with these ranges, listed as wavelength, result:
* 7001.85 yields 3.571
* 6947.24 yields 3.365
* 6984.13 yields 3.771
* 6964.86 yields 3.294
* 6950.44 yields 4.229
